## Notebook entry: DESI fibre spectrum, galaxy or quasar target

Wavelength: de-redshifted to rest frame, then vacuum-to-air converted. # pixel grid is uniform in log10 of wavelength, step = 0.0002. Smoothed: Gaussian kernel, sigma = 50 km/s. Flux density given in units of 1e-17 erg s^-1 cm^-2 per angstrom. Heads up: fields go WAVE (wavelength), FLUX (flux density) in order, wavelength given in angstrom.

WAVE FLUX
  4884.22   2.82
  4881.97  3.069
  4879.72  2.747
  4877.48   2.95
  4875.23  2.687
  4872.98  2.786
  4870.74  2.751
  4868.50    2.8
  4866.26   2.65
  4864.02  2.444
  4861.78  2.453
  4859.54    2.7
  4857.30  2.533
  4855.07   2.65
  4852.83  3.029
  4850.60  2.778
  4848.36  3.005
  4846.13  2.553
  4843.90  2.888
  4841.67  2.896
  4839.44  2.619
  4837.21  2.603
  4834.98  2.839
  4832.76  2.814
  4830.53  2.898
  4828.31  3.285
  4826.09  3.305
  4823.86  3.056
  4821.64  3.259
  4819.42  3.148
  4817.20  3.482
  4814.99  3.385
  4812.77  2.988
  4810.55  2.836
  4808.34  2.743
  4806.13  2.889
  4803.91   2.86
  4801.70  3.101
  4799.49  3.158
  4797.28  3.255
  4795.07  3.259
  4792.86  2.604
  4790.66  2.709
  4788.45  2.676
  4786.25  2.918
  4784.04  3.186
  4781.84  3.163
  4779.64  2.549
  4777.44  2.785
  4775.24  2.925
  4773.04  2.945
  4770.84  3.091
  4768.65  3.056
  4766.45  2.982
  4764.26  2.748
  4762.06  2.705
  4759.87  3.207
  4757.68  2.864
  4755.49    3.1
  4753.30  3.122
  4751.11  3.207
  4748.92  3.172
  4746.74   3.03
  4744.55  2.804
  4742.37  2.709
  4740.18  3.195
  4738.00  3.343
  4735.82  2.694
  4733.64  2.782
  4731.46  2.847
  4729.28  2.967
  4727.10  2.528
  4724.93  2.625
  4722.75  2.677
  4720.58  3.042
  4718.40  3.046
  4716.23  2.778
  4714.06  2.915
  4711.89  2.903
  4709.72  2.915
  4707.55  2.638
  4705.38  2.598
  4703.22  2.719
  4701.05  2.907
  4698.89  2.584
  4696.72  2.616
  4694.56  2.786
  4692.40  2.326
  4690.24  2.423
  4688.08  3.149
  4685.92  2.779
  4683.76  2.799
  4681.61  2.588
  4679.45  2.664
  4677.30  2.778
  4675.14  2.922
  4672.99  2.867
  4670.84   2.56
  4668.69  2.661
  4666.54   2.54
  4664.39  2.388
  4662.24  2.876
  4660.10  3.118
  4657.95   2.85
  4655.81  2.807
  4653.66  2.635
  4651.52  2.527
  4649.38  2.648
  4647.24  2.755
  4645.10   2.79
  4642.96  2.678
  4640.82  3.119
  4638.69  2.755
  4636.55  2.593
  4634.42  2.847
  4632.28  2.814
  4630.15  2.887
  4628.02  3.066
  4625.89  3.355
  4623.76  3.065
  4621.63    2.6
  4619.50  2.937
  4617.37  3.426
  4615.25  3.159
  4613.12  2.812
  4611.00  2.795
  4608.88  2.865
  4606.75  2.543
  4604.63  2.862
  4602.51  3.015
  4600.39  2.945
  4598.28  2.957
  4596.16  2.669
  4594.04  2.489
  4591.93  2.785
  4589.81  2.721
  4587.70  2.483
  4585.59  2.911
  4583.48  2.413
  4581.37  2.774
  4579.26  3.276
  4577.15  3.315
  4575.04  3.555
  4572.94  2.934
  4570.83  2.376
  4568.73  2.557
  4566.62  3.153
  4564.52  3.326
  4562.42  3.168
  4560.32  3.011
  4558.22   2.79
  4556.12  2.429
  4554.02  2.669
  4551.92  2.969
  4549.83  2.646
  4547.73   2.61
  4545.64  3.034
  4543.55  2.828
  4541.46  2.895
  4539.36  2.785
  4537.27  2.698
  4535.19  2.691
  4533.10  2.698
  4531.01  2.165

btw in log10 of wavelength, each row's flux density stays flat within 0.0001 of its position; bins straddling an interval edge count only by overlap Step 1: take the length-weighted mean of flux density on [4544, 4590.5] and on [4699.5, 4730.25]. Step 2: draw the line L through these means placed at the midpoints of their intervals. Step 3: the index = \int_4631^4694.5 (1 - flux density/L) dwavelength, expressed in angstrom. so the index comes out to 2.0 angstrom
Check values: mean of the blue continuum 2.87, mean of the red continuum 2.8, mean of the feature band 2.73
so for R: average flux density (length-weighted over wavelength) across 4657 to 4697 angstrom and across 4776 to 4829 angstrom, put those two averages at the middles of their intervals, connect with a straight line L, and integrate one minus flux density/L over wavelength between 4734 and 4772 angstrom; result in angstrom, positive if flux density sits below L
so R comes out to -1.2 angstrom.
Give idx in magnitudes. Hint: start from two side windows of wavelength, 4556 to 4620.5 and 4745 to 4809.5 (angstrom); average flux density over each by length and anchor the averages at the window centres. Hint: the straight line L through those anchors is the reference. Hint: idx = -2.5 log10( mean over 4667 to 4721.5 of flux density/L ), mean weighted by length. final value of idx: 0.07 mag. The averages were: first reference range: 2.89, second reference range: 2.96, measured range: 2.76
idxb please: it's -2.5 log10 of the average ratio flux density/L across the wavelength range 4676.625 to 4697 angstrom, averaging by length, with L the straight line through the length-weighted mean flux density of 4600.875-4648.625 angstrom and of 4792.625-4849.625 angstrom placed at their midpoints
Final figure 0.091 mag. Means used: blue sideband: 2.9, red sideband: 2.99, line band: 2.69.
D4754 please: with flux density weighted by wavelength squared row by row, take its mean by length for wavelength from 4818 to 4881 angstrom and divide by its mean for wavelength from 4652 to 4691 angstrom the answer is 1.1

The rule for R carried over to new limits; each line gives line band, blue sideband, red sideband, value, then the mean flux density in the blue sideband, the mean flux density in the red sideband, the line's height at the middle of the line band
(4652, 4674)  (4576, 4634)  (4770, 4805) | 1.4 angstrom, 2.89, 2.95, 2.91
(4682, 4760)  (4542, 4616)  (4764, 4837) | 2.5 angstrom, 2.85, 3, 2.94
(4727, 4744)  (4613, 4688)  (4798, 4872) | -0.3 angstrom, 2.82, 2.89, 2.85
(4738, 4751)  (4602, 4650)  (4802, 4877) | -0.7 angstrom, 2.89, 2.87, 2.88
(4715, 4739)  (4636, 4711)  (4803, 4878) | -0.7 angstrom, 2.73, 2.87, 2.77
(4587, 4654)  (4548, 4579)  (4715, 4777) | 2.1 angstrom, 2.92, 2.93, 2.93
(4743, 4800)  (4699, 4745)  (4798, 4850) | -1.2 angstrom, 2.84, 2.98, 2.91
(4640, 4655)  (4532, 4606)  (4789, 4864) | 0.7 angstrom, 2.84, 2.92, 2.86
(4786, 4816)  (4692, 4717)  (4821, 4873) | -1.8 angstrom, 2.73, 2.81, 2.79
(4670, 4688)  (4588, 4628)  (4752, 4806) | 0.9 angstrom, 2.89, 2.96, 2.92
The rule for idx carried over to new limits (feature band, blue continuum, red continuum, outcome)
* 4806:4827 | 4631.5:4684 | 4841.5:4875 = -0.15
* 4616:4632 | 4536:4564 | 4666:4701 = -0.11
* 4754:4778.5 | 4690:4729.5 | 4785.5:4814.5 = -0.03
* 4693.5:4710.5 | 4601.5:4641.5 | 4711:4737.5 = 0.05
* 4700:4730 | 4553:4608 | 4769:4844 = 0.05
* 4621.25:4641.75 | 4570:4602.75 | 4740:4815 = -0.02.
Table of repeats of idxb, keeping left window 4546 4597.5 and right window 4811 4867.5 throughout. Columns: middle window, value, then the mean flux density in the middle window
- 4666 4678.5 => 0.050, 2.73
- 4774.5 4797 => -0.005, 2.89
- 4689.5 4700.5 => 0.117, 2.57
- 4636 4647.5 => 0.023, 2.79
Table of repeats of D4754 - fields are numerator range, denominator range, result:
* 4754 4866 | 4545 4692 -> 1.12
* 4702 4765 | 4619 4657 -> 1.07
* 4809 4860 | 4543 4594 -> 1.15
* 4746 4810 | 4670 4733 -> 1.11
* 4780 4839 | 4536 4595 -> 1.17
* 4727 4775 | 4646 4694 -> 1.13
